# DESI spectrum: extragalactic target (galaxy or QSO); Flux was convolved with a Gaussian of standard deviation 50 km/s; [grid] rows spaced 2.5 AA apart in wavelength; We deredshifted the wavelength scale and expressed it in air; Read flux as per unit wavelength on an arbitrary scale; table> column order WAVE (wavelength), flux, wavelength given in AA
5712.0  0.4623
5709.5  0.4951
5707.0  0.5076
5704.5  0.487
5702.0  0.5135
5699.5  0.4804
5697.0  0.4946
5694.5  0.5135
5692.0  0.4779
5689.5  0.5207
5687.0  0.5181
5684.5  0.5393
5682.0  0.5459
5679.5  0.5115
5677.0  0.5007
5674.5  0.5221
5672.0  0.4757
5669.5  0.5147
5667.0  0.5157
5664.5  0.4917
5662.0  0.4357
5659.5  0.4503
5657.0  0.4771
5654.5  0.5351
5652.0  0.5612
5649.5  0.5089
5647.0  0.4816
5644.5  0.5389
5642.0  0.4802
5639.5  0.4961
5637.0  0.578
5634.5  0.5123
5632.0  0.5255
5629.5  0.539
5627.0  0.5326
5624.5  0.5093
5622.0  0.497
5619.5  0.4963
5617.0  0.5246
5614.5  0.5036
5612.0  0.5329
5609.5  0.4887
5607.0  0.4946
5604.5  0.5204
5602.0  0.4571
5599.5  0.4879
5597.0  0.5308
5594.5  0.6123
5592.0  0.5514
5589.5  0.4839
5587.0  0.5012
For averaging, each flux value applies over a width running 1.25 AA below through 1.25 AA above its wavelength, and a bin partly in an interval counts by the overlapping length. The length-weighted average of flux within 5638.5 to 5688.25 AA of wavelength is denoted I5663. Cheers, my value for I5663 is 0.505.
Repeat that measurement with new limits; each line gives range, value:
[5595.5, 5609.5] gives 0.499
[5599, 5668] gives 0.506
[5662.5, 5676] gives 0.5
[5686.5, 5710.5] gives 0.5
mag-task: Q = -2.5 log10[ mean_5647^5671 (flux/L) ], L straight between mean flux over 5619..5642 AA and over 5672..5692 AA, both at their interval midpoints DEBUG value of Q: 0.04 mag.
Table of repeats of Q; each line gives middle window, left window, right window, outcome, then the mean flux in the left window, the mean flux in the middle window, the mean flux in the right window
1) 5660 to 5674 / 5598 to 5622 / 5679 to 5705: 0.045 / 0.501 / 0.487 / 0.51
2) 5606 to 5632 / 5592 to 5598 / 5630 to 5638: 0.075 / 0.569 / 0.513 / 0.537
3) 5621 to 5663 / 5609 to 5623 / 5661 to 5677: -0.018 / 0.508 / 0.51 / 0.494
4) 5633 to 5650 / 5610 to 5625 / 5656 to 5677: -0.034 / 0.51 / 0.514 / 0.486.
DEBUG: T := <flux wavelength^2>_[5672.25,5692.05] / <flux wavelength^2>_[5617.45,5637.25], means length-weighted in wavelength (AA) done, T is 1.0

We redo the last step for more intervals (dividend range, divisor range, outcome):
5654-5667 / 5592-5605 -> 0.93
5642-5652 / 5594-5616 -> 1.02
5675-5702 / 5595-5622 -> 1.04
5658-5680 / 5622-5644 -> 0.95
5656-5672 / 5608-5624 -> 0.96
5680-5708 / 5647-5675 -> 1.04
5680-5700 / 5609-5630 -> 1.02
